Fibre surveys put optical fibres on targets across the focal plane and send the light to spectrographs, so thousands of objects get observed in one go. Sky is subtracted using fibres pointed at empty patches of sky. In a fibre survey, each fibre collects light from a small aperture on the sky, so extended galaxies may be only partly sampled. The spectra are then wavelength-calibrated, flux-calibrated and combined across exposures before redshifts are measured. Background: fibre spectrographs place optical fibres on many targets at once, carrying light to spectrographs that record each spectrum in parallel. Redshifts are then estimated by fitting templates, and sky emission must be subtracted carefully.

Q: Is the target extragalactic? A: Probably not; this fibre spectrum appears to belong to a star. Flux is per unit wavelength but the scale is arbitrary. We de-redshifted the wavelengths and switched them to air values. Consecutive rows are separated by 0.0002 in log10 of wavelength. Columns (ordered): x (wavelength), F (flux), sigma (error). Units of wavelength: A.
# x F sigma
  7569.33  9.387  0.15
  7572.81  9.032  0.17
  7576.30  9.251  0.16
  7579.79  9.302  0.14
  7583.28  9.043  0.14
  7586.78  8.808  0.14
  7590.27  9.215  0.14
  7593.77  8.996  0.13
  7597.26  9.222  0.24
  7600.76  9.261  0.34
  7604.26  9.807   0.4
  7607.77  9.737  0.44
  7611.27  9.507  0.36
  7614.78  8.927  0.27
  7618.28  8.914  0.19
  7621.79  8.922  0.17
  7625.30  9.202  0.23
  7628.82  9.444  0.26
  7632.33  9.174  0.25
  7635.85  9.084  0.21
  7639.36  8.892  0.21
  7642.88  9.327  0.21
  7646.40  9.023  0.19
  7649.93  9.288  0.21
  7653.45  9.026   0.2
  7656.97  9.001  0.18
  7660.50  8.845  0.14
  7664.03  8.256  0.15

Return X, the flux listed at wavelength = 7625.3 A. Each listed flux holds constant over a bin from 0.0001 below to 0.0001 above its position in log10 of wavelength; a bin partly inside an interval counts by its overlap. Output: 9.202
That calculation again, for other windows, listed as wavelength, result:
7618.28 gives 8.914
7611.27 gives 9.507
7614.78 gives 8.927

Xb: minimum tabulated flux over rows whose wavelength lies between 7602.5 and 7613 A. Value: 9.507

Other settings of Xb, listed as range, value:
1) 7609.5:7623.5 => 8.914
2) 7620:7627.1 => 8.922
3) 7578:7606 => 8.808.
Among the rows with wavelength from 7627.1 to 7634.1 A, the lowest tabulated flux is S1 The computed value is 9.174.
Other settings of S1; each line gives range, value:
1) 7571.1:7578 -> 9.032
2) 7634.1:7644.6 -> 8.892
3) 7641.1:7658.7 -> 9.001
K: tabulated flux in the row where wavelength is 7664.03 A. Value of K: 8.256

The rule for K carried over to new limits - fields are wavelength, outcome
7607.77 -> 9.737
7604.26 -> 9.807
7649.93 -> 9.288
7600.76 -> 9.261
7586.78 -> 8.808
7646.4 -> 9.023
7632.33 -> 9.174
